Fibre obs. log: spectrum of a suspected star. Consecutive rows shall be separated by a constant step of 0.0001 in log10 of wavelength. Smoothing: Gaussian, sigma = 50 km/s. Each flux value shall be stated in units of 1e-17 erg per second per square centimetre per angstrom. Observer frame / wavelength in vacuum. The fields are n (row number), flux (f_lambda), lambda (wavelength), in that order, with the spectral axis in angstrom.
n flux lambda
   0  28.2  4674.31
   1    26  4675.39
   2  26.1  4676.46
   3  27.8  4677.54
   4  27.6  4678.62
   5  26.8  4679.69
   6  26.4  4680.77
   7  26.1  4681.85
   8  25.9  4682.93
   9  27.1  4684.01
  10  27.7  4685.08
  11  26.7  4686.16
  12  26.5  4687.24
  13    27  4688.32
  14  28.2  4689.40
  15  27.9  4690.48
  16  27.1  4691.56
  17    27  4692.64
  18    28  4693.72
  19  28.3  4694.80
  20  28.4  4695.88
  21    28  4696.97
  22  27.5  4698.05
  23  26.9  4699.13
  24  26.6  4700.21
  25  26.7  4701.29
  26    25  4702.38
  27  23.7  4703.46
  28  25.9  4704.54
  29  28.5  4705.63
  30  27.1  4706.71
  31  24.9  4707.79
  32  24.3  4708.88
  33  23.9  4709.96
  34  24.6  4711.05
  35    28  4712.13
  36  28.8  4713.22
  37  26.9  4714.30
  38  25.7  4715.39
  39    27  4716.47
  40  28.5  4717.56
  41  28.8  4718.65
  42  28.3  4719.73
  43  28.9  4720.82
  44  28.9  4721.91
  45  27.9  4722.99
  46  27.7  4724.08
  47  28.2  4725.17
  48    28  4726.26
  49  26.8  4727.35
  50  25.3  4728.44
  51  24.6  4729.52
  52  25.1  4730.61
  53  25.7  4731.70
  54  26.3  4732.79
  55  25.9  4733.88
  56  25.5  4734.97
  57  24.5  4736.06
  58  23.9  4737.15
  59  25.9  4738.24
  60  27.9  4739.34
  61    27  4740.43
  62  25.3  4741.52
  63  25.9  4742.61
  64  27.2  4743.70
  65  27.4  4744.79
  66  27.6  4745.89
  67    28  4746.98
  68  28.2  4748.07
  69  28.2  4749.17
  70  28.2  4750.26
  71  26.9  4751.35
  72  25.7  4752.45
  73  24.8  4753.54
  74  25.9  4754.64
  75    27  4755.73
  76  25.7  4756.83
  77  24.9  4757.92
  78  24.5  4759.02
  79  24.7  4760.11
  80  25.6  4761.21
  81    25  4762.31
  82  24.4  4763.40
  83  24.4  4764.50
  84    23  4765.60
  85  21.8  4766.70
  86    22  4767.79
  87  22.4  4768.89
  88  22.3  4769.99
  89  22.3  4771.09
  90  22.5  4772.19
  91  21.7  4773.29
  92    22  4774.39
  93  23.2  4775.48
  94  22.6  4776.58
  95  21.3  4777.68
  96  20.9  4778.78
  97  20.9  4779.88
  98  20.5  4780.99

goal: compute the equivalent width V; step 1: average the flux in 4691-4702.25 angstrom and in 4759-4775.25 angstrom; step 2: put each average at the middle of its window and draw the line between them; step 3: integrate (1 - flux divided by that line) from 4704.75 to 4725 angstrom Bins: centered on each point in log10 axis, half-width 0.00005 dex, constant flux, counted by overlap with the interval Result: -0.7 angstrom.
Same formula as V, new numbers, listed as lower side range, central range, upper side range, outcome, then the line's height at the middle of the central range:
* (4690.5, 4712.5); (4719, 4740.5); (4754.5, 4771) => -1.0 angstrom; 25.4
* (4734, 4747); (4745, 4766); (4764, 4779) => -1.4 angstrom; 24.4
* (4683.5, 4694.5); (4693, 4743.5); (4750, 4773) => -0.9 angstrom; 26.2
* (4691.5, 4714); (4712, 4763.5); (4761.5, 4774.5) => -4.2 angstrom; 24.6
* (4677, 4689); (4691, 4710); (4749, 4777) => -0.2 angstrom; 26.3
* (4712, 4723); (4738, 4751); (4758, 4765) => -0.6 angstrom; 26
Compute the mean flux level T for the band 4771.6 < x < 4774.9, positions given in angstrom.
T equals 22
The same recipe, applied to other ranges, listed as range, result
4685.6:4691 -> 27.2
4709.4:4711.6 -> 24.3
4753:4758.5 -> 25.6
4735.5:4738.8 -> 24.7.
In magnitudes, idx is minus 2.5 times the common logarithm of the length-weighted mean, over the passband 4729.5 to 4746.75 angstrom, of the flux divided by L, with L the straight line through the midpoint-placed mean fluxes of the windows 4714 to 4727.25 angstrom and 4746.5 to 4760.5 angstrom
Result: 0.04 mag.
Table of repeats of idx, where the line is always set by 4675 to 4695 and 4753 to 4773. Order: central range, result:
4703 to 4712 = 0.03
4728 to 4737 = 0.00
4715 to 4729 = -0.09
